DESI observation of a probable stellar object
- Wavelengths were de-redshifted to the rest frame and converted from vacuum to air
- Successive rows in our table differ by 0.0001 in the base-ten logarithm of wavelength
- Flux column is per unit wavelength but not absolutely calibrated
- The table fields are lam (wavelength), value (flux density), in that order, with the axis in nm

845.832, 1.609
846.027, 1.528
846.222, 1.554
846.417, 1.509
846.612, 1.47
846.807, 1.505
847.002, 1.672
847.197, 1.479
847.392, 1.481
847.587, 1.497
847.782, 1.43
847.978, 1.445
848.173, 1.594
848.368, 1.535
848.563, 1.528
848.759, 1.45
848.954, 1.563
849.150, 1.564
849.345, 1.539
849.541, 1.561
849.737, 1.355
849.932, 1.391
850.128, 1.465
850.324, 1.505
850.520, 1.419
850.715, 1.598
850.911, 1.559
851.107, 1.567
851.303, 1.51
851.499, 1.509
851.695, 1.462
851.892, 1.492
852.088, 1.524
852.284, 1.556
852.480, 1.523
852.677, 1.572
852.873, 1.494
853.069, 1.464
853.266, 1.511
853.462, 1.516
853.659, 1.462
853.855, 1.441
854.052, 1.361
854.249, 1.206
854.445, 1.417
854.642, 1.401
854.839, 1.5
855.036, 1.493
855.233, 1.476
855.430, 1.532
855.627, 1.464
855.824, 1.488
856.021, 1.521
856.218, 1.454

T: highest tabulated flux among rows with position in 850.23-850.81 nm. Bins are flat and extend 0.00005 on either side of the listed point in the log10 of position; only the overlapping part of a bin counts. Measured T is 1.598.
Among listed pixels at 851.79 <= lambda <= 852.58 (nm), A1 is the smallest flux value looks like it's 1.492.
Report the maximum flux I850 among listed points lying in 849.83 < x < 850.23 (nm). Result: 1.465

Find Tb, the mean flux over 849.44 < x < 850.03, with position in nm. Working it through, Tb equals 1.44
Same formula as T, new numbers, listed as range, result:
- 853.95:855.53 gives 1.532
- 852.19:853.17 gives 1.572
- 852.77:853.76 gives 1.516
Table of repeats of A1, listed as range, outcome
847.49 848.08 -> 1.43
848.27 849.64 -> 1.45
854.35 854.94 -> 1.401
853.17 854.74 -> 1.206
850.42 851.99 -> 1.419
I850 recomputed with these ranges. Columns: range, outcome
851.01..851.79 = 1.567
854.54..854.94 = 1.5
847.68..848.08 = 1.445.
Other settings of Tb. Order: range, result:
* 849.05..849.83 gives 1.5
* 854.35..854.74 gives 1.41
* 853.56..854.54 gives 1.38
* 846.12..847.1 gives 1.54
